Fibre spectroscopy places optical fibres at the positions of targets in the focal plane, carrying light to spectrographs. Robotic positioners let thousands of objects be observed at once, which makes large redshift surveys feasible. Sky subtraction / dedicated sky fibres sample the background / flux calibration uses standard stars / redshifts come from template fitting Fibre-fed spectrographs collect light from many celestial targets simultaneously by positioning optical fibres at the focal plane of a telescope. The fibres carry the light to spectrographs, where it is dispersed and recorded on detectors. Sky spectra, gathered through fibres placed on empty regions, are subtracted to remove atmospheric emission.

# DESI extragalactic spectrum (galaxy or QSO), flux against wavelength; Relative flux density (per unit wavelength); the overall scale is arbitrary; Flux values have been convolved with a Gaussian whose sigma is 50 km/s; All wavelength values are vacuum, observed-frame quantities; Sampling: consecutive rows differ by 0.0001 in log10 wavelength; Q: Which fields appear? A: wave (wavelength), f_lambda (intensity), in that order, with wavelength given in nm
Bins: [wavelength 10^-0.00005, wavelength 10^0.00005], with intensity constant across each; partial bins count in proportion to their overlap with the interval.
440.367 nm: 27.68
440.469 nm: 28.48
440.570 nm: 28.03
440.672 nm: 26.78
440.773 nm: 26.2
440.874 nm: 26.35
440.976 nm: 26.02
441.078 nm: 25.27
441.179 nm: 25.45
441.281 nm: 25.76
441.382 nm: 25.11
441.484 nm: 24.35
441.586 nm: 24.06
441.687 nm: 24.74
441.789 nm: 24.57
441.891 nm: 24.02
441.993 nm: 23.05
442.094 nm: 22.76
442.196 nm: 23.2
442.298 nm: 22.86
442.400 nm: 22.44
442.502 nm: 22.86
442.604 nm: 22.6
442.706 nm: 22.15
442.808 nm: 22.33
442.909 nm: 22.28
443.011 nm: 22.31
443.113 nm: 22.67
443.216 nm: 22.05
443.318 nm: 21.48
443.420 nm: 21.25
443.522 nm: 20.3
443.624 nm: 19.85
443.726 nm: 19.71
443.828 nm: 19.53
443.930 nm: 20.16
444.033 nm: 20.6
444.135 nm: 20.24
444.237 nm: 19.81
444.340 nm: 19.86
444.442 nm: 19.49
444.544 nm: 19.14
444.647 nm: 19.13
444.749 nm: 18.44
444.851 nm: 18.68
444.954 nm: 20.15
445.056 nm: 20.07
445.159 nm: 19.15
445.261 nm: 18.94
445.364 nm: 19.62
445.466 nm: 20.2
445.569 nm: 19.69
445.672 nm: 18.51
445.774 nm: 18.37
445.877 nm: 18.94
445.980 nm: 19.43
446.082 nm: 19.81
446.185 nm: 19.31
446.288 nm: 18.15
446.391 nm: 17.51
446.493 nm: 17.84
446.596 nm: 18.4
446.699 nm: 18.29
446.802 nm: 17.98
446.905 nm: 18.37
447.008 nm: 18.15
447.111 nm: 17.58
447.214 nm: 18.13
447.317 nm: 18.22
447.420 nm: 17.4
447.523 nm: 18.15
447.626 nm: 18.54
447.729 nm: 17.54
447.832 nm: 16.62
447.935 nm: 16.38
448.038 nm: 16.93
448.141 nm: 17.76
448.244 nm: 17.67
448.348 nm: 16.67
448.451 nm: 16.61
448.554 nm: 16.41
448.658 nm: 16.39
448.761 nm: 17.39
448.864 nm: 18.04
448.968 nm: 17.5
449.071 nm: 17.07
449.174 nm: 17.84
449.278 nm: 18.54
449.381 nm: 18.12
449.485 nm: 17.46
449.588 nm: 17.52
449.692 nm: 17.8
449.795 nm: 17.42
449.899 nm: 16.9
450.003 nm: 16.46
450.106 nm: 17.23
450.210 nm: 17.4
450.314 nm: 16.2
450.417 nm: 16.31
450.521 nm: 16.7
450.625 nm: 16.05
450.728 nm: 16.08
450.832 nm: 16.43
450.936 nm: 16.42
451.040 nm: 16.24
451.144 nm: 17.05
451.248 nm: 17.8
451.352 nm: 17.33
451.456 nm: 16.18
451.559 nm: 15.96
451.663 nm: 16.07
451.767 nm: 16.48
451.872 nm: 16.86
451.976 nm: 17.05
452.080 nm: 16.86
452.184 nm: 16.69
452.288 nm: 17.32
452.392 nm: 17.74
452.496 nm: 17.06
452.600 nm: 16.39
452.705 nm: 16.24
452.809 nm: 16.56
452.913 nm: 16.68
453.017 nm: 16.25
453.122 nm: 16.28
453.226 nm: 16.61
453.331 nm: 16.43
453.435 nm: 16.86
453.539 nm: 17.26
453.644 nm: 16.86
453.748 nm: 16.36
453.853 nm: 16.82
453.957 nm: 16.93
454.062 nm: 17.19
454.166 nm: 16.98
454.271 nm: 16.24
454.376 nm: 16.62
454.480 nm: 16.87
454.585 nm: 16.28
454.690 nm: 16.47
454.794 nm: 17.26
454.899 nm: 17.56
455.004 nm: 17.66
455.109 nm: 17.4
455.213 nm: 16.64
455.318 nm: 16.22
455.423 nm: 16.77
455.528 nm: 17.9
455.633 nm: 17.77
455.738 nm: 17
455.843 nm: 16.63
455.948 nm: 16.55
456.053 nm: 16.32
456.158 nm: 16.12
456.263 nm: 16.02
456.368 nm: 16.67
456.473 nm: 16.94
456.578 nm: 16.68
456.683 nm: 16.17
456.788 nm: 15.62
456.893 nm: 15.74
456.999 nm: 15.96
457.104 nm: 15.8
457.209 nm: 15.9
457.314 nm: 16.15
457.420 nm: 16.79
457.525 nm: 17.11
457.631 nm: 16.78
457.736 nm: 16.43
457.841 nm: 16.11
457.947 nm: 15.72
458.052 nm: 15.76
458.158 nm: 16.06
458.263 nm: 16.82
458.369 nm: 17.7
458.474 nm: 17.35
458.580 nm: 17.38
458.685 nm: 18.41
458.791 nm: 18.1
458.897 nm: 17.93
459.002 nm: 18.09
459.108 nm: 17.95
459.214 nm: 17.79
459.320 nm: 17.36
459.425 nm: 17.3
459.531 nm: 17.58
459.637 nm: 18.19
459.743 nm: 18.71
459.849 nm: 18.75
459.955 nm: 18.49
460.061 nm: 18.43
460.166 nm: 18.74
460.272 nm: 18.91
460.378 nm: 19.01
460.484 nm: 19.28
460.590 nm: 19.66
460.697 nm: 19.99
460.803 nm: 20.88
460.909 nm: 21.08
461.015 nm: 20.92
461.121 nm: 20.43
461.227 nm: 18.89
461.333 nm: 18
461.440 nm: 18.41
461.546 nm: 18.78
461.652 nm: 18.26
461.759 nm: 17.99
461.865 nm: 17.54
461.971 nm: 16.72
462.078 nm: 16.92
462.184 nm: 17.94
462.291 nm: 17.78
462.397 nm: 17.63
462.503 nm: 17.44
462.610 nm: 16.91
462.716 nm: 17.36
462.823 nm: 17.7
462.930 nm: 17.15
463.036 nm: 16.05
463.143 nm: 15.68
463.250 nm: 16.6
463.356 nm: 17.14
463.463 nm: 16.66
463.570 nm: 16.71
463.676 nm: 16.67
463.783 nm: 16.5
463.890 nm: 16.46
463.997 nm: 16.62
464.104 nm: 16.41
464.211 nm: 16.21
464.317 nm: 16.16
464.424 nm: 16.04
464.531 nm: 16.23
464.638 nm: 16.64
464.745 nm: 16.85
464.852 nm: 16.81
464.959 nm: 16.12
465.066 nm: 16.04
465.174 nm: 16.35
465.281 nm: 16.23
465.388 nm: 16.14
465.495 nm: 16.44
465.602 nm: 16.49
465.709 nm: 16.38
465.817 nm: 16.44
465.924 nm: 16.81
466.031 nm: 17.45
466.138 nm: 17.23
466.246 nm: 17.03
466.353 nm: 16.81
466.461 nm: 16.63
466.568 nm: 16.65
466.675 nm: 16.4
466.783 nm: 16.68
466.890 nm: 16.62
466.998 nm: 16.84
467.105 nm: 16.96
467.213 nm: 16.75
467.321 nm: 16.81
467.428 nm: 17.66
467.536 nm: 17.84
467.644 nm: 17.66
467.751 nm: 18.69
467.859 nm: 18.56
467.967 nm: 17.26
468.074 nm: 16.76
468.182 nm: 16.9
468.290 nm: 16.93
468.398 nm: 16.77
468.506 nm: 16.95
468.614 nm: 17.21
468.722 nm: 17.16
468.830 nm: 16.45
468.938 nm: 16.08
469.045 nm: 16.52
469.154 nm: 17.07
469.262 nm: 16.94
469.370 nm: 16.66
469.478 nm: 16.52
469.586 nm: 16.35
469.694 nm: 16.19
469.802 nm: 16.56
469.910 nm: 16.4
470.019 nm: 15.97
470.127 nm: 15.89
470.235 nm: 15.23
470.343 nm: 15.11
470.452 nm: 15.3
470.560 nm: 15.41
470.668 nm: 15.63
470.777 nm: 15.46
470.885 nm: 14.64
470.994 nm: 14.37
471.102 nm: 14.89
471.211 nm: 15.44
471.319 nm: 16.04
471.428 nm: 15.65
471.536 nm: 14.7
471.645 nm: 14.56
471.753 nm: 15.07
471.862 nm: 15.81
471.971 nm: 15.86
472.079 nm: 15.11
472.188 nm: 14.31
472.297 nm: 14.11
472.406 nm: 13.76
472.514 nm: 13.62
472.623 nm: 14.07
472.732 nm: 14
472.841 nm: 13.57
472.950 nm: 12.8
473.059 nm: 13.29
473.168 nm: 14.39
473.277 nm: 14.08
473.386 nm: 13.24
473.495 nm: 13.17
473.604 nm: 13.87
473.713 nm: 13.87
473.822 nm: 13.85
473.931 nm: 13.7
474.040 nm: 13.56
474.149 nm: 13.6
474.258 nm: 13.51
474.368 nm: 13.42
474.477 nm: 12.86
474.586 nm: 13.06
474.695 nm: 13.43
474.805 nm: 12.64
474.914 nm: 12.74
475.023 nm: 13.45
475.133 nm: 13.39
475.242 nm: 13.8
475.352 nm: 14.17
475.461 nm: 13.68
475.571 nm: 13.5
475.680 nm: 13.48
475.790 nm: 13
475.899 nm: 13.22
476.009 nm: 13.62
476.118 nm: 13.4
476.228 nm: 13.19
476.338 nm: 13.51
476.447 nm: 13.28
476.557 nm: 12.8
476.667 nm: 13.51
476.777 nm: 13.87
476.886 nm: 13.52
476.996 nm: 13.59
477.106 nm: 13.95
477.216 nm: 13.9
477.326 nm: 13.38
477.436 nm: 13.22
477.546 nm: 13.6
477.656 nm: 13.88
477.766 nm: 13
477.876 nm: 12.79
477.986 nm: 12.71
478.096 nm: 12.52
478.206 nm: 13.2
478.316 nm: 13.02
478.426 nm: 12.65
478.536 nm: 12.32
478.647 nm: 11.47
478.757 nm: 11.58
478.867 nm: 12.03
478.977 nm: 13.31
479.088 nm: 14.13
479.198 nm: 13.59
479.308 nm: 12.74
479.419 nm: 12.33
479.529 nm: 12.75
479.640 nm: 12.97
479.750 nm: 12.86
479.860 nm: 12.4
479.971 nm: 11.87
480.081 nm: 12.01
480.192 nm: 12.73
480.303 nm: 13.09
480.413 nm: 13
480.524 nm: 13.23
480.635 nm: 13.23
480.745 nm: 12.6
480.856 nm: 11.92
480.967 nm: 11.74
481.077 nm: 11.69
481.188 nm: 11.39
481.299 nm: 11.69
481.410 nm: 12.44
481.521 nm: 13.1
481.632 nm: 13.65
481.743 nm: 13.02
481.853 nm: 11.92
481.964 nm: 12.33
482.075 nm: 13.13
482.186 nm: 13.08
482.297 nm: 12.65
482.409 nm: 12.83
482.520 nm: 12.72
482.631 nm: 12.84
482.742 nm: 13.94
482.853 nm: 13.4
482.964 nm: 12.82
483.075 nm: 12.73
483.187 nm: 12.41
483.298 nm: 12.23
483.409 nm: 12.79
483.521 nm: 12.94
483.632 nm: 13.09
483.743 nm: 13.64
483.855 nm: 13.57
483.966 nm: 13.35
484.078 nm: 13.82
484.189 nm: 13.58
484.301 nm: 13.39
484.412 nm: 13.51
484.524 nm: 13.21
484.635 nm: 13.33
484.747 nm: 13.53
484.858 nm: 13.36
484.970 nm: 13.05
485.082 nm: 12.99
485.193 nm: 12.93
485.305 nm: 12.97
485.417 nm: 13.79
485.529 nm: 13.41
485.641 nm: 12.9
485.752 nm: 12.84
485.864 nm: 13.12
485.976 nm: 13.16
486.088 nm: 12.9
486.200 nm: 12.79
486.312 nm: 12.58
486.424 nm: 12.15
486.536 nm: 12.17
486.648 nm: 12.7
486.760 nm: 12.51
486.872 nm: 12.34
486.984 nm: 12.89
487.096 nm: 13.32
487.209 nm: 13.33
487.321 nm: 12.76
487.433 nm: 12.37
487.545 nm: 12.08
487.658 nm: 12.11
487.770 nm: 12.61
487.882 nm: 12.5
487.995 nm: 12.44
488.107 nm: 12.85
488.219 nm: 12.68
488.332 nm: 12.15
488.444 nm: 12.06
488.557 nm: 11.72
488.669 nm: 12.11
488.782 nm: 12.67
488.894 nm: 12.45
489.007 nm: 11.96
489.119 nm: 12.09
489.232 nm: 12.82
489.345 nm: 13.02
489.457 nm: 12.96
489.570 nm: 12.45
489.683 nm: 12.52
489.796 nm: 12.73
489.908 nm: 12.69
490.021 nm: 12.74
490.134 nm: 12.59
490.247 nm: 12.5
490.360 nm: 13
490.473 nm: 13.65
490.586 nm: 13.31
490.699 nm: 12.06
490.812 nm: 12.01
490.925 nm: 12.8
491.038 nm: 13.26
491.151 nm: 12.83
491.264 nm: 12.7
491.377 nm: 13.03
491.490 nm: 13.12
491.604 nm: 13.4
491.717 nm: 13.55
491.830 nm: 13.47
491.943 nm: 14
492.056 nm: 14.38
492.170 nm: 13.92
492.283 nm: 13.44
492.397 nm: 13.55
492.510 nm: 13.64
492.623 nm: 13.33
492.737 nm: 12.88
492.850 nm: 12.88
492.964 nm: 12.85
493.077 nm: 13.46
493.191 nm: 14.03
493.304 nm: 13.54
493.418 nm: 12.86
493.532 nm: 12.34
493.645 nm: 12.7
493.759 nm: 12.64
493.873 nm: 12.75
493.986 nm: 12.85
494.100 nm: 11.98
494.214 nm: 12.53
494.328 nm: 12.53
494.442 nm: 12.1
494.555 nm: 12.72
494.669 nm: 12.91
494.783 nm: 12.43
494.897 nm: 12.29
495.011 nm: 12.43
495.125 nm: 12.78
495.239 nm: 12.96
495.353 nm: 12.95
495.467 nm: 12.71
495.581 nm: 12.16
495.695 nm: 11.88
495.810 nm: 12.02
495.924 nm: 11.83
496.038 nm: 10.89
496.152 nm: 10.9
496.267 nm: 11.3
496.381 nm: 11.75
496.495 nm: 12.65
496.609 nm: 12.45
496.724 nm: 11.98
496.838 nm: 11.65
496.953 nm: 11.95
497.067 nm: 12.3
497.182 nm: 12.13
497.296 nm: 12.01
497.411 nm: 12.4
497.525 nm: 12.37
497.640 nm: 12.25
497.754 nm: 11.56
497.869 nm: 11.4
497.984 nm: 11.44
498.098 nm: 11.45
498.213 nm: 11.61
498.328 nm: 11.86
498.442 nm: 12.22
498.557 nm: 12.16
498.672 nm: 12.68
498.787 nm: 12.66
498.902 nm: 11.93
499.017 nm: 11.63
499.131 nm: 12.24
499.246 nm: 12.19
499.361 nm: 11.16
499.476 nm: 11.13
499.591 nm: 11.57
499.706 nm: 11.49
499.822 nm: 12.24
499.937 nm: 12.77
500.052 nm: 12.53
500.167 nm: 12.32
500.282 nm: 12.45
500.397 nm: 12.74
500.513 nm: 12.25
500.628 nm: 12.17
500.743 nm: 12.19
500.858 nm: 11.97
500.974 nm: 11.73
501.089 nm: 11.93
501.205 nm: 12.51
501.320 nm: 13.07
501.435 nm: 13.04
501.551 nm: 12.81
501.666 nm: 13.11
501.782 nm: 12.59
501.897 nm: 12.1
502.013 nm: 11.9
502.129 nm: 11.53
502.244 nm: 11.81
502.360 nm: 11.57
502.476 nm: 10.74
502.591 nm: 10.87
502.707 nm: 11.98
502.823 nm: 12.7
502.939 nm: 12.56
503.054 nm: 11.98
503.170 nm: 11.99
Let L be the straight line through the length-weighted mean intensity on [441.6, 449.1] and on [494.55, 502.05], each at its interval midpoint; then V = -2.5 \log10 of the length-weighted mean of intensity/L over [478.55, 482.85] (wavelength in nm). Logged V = 0.16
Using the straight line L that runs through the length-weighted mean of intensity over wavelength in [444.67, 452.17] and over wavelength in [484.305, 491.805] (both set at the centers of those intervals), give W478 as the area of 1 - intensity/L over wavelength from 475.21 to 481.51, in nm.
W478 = 0.466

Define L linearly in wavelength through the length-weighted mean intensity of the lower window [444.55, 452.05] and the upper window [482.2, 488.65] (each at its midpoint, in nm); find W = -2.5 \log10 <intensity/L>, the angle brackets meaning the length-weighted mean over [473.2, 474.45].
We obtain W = 0.06 mag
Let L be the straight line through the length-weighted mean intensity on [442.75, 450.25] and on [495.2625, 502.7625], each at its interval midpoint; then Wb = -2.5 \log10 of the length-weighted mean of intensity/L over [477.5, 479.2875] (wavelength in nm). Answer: 0.14 mag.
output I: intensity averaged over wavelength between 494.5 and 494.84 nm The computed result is 12.7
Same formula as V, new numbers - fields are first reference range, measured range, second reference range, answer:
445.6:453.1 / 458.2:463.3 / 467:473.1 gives -0.10 mag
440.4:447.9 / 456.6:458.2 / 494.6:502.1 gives 0.17 mag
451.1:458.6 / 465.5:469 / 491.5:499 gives -0.11 mag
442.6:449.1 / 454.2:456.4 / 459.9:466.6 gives 0.08 mag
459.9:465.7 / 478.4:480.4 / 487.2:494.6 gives 0.17 mag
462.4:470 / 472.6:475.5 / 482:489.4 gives 0.13 mag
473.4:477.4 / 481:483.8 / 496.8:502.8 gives 0.03 mag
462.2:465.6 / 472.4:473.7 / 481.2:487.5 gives 0.10 mag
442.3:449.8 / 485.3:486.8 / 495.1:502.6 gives 0.07 mag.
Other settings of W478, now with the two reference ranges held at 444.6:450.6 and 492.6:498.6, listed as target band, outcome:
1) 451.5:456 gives 0.11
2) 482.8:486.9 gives 0.16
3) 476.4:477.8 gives 0.09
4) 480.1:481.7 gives 0.17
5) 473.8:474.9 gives 0.11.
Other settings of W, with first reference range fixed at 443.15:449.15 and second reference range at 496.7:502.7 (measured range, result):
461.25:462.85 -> -0.06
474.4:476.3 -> 0.13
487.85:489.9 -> 0.08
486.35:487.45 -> 0.08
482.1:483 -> 0.09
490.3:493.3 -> -0.02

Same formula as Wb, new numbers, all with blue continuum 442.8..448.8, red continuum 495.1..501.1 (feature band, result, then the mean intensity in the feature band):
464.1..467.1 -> -0.01 mag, 16.6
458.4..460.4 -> -0.06 mag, 18.1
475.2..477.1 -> 0.11 mag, 13.5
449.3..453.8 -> 0.09 mag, 16.8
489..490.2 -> 0.05 mag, 12.6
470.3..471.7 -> 0.03 mag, 15.2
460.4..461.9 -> -0.14 mag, 19.3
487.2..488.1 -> 0.08 mag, 12.5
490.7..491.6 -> 0.01 mag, 12.8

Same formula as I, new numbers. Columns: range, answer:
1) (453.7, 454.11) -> 16.8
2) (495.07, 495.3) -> 12.9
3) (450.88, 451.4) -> 16.9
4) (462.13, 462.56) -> 17.7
